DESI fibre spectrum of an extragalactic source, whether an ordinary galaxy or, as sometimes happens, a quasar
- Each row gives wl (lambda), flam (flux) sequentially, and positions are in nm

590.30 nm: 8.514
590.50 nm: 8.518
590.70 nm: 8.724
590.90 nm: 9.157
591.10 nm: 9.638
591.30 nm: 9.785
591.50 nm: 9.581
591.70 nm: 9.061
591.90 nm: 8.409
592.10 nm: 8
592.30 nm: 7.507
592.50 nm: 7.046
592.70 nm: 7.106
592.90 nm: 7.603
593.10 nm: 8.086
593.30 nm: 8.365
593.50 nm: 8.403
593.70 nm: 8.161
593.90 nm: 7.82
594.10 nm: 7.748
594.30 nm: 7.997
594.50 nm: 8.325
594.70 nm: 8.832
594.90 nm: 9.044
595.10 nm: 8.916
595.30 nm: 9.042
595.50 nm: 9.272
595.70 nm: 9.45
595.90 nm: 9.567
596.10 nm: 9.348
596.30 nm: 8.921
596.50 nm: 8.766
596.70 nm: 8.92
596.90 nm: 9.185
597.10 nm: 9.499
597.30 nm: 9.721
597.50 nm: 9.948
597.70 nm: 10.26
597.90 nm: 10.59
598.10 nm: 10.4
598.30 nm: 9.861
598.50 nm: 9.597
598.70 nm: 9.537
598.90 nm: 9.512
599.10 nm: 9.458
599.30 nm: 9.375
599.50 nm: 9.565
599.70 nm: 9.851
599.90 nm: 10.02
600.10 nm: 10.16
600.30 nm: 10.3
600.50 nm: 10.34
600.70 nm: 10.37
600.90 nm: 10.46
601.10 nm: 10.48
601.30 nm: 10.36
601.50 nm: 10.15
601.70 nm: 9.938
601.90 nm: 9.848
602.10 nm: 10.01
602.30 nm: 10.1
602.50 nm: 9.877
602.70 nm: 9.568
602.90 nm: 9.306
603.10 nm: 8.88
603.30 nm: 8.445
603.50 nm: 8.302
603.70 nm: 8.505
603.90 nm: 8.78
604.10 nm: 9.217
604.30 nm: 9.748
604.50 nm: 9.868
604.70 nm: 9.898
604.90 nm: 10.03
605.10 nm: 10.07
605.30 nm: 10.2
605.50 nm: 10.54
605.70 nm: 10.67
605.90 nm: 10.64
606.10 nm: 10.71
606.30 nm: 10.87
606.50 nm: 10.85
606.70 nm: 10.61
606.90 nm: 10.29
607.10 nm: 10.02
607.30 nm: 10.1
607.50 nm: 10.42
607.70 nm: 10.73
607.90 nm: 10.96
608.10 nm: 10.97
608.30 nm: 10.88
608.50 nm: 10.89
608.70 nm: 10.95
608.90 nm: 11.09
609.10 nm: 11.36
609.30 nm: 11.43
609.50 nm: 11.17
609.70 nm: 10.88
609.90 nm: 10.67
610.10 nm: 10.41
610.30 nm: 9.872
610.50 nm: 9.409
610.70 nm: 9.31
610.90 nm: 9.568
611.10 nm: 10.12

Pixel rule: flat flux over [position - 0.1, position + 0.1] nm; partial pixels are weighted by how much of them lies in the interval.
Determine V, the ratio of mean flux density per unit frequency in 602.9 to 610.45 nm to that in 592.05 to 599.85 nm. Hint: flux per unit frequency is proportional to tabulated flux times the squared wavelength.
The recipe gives 1.19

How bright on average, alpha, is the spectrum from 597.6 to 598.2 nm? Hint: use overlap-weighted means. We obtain 10.4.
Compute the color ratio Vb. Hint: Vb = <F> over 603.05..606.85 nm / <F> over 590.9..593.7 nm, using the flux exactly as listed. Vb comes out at 1.18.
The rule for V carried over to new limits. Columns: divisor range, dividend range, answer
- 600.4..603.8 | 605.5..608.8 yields 1.12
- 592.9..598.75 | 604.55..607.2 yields 1.19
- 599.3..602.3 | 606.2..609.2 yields 1.09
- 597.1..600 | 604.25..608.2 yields 1.09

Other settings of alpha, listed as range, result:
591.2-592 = 9.21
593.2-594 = 8.19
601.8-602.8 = 9.88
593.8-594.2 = 7.78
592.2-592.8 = 7.22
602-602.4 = 10.1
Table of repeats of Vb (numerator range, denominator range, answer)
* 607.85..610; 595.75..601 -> 1.13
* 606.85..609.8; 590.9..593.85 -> 1.29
